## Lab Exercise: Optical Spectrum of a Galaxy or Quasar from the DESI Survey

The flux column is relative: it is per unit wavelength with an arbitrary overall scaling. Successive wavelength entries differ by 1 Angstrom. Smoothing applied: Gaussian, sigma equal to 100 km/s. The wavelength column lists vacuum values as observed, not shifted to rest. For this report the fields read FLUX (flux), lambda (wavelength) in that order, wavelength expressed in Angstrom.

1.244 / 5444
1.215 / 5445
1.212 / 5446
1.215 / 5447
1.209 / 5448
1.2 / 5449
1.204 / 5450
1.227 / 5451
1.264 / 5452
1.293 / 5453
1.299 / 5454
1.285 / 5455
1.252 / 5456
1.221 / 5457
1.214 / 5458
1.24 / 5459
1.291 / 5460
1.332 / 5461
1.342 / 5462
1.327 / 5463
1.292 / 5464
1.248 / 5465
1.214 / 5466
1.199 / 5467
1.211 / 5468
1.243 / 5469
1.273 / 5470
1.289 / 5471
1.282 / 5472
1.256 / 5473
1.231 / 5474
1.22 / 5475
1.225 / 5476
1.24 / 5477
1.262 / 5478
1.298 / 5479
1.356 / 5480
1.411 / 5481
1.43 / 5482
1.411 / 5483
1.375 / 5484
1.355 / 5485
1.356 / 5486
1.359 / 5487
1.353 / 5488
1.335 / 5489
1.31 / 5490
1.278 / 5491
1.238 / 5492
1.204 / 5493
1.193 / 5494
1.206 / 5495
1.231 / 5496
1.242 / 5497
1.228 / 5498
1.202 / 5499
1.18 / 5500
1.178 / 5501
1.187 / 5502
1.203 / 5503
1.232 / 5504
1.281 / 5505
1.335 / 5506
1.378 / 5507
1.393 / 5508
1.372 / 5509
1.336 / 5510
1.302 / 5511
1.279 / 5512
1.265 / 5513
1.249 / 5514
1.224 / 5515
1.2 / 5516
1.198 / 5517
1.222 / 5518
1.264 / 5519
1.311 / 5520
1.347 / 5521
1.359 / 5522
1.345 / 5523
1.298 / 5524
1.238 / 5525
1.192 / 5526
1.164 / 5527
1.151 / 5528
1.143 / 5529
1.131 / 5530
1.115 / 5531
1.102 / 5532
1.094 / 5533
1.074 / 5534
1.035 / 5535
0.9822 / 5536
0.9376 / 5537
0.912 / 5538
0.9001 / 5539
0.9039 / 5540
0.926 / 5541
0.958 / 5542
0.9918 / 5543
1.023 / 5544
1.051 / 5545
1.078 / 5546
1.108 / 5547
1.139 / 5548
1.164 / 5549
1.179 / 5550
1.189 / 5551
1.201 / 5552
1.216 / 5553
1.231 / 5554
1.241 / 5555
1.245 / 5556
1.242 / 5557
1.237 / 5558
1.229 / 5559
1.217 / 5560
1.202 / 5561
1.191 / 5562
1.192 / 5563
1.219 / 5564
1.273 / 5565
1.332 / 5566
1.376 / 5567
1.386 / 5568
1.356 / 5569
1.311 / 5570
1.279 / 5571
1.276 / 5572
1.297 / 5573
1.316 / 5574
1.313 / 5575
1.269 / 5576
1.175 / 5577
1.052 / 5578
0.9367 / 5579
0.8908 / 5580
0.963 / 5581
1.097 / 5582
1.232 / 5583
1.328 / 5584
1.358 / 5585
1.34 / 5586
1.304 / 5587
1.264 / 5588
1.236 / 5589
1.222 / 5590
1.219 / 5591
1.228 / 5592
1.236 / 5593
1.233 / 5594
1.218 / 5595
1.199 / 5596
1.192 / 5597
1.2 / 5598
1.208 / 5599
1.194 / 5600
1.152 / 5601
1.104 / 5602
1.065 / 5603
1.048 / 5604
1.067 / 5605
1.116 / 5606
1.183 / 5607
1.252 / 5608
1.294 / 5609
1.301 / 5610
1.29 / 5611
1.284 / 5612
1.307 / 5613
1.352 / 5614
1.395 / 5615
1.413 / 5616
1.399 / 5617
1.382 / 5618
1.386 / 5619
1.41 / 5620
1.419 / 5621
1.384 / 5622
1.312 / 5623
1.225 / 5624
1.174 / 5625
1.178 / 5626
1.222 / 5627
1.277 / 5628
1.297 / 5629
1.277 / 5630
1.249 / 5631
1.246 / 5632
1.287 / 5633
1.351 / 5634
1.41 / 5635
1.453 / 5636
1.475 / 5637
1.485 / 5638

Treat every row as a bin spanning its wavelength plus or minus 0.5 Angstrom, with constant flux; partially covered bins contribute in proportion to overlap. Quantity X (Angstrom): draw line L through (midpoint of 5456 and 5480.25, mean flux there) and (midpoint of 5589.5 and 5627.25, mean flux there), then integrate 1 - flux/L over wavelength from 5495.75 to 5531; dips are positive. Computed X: 0.2 Angstrom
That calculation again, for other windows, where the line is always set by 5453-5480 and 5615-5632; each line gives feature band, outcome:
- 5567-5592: 1.35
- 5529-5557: 4.46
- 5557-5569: 0.29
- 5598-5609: 1.33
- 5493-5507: 0.51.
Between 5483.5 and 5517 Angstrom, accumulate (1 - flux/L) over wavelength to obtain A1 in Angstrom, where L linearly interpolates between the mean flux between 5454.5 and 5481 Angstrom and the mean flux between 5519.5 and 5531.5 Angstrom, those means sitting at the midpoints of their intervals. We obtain -0.7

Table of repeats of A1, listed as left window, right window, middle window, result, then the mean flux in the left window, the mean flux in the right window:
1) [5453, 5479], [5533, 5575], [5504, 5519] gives -0.9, 1.26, 1.16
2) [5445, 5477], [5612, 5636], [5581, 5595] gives 0.7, 1.25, 1.32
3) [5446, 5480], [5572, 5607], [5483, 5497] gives -0.6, 1.26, 1.19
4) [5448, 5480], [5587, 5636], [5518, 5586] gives 4.7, 1.26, 1.26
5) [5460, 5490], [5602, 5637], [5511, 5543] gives 3.7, 1.3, 1.29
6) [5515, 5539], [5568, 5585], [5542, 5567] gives 0.1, 1.16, 1.2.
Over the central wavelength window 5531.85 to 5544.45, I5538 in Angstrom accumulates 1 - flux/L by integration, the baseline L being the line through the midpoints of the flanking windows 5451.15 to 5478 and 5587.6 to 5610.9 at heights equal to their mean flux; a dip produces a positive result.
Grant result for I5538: 2.5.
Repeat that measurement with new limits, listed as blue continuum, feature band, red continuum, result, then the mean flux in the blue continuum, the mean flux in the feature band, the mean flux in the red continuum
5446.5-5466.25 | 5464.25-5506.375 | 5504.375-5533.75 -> -0.5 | 1.26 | 1.27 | 1.25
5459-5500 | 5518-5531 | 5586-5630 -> 0.3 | 1.28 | 1.24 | 1.25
